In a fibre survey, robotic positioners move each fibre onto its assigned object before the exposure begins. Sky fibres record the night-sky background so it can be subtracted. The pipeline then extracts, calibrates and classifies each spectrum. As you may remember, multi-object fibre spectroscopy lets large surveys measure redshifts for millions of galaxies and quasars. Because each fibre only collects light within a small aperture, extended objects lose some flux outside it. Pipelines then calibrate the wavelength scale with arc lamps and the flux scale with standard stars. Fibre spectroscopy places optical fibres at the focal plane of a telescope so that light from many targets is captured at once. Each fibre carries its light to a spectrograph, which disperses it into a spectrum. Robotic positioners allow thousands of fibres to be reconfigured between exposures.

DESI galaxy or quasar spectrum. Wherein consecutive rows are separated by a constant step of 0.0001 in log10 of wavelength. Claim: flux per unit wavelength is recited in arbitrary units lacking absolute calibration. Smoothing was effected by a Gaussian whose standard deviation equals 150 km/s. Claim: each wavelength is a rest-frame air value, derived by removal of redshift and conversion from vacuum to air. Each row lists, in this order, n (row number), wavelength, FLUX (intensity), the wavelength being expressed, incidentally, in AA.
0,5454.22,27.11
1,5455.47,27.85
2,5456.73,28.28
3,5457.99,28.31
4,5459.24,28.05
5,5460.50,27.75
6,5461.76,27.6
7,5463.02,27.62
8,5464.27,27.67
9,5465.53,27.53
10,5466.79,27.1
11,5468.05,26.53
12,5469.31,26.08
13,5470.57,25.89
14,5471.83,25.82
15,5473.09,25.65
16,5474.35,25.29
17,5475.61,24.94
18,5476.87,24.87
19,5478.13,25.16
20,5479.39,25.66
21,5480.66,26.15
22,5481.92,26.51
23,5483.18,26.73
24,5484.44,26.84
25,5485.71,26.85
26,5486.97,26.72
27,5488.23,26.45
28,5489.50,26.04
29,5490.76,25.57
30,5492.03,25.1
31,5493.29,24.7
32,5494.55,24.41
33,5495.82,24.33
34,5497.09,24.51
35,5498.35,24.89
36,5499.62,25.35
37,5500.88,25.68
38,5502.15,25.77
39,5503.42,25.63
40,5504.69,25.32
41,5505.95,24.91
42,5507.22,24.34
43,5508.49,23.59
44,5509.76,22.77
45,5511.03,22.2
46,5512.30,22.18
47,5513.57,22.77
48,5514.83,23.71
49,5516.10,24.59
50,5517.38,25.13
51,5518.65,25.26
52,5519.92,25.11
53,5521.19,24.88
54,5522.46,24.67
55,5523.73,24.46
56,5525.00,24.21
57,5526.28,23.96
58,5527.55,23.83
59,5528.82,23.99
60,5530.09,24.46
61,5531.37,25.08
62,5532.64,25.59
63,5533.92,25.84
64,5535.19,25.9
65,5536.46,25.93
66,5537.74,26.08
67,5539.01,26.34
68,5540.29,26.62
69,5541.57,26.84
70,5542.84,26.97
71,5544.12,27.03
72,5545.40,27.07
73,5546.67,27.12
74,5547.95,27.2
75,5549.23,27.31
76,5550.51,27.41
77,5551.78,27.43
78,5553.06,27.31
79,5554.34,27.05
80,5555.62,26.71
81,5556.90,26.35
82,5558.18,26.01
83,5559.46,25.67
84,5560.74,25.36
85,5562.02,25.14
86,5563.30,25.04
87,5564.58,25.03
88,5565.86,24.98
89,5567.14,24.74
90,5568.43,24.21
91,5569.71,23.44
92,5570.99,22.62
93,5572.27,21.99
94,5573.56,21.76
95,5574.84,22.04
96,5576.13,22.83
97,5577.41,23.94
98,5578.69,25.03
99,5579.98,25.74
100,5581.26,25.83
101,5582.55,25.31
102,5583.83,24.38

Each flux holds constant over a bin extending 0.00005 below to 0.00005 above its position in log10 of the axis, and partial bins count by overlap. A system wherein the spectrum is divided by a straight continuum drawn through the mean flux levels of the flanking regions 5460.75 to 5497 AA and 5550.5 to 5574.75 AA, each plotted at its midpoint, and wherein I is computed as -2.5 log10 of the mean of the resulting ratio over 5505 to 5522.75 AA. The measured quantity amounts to 0.07 mag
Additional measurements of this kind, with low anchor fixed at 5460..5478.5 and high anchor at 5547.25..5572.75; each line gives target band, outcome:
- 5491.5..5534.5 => 0.06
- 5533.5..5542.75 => -0.02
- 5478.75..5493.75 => 0.00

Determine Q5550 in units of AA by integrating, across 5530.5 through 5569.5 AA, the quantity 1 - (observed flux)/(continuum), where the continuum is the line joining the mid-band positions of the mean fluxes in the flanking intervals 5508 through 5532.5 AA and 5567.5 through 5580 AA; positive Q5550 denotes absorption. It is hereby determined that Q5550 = -4.15 AA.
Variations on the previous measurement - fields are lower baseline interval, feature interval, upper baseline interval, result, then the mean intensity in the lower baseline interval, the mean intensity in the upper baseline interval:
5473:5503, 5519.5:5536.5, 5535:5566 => 0.9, 25.6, 26.4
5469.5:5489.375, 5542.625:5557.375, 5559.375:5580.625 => -1.6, 26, 24.1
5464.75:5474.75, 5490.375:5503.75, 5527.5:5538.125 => 0.4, 26.3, 25.2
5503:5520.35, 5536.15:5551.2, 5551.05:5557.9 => -0.4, 24.1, 26.9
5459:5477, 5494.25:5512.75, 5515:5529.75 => 0.6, 26.6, 24.5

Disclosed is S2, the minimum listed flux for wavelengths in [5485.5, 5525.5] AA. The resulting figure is 22.18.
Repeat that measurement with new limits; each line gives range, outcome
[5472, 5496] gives 24.33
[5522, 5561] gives 23.83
